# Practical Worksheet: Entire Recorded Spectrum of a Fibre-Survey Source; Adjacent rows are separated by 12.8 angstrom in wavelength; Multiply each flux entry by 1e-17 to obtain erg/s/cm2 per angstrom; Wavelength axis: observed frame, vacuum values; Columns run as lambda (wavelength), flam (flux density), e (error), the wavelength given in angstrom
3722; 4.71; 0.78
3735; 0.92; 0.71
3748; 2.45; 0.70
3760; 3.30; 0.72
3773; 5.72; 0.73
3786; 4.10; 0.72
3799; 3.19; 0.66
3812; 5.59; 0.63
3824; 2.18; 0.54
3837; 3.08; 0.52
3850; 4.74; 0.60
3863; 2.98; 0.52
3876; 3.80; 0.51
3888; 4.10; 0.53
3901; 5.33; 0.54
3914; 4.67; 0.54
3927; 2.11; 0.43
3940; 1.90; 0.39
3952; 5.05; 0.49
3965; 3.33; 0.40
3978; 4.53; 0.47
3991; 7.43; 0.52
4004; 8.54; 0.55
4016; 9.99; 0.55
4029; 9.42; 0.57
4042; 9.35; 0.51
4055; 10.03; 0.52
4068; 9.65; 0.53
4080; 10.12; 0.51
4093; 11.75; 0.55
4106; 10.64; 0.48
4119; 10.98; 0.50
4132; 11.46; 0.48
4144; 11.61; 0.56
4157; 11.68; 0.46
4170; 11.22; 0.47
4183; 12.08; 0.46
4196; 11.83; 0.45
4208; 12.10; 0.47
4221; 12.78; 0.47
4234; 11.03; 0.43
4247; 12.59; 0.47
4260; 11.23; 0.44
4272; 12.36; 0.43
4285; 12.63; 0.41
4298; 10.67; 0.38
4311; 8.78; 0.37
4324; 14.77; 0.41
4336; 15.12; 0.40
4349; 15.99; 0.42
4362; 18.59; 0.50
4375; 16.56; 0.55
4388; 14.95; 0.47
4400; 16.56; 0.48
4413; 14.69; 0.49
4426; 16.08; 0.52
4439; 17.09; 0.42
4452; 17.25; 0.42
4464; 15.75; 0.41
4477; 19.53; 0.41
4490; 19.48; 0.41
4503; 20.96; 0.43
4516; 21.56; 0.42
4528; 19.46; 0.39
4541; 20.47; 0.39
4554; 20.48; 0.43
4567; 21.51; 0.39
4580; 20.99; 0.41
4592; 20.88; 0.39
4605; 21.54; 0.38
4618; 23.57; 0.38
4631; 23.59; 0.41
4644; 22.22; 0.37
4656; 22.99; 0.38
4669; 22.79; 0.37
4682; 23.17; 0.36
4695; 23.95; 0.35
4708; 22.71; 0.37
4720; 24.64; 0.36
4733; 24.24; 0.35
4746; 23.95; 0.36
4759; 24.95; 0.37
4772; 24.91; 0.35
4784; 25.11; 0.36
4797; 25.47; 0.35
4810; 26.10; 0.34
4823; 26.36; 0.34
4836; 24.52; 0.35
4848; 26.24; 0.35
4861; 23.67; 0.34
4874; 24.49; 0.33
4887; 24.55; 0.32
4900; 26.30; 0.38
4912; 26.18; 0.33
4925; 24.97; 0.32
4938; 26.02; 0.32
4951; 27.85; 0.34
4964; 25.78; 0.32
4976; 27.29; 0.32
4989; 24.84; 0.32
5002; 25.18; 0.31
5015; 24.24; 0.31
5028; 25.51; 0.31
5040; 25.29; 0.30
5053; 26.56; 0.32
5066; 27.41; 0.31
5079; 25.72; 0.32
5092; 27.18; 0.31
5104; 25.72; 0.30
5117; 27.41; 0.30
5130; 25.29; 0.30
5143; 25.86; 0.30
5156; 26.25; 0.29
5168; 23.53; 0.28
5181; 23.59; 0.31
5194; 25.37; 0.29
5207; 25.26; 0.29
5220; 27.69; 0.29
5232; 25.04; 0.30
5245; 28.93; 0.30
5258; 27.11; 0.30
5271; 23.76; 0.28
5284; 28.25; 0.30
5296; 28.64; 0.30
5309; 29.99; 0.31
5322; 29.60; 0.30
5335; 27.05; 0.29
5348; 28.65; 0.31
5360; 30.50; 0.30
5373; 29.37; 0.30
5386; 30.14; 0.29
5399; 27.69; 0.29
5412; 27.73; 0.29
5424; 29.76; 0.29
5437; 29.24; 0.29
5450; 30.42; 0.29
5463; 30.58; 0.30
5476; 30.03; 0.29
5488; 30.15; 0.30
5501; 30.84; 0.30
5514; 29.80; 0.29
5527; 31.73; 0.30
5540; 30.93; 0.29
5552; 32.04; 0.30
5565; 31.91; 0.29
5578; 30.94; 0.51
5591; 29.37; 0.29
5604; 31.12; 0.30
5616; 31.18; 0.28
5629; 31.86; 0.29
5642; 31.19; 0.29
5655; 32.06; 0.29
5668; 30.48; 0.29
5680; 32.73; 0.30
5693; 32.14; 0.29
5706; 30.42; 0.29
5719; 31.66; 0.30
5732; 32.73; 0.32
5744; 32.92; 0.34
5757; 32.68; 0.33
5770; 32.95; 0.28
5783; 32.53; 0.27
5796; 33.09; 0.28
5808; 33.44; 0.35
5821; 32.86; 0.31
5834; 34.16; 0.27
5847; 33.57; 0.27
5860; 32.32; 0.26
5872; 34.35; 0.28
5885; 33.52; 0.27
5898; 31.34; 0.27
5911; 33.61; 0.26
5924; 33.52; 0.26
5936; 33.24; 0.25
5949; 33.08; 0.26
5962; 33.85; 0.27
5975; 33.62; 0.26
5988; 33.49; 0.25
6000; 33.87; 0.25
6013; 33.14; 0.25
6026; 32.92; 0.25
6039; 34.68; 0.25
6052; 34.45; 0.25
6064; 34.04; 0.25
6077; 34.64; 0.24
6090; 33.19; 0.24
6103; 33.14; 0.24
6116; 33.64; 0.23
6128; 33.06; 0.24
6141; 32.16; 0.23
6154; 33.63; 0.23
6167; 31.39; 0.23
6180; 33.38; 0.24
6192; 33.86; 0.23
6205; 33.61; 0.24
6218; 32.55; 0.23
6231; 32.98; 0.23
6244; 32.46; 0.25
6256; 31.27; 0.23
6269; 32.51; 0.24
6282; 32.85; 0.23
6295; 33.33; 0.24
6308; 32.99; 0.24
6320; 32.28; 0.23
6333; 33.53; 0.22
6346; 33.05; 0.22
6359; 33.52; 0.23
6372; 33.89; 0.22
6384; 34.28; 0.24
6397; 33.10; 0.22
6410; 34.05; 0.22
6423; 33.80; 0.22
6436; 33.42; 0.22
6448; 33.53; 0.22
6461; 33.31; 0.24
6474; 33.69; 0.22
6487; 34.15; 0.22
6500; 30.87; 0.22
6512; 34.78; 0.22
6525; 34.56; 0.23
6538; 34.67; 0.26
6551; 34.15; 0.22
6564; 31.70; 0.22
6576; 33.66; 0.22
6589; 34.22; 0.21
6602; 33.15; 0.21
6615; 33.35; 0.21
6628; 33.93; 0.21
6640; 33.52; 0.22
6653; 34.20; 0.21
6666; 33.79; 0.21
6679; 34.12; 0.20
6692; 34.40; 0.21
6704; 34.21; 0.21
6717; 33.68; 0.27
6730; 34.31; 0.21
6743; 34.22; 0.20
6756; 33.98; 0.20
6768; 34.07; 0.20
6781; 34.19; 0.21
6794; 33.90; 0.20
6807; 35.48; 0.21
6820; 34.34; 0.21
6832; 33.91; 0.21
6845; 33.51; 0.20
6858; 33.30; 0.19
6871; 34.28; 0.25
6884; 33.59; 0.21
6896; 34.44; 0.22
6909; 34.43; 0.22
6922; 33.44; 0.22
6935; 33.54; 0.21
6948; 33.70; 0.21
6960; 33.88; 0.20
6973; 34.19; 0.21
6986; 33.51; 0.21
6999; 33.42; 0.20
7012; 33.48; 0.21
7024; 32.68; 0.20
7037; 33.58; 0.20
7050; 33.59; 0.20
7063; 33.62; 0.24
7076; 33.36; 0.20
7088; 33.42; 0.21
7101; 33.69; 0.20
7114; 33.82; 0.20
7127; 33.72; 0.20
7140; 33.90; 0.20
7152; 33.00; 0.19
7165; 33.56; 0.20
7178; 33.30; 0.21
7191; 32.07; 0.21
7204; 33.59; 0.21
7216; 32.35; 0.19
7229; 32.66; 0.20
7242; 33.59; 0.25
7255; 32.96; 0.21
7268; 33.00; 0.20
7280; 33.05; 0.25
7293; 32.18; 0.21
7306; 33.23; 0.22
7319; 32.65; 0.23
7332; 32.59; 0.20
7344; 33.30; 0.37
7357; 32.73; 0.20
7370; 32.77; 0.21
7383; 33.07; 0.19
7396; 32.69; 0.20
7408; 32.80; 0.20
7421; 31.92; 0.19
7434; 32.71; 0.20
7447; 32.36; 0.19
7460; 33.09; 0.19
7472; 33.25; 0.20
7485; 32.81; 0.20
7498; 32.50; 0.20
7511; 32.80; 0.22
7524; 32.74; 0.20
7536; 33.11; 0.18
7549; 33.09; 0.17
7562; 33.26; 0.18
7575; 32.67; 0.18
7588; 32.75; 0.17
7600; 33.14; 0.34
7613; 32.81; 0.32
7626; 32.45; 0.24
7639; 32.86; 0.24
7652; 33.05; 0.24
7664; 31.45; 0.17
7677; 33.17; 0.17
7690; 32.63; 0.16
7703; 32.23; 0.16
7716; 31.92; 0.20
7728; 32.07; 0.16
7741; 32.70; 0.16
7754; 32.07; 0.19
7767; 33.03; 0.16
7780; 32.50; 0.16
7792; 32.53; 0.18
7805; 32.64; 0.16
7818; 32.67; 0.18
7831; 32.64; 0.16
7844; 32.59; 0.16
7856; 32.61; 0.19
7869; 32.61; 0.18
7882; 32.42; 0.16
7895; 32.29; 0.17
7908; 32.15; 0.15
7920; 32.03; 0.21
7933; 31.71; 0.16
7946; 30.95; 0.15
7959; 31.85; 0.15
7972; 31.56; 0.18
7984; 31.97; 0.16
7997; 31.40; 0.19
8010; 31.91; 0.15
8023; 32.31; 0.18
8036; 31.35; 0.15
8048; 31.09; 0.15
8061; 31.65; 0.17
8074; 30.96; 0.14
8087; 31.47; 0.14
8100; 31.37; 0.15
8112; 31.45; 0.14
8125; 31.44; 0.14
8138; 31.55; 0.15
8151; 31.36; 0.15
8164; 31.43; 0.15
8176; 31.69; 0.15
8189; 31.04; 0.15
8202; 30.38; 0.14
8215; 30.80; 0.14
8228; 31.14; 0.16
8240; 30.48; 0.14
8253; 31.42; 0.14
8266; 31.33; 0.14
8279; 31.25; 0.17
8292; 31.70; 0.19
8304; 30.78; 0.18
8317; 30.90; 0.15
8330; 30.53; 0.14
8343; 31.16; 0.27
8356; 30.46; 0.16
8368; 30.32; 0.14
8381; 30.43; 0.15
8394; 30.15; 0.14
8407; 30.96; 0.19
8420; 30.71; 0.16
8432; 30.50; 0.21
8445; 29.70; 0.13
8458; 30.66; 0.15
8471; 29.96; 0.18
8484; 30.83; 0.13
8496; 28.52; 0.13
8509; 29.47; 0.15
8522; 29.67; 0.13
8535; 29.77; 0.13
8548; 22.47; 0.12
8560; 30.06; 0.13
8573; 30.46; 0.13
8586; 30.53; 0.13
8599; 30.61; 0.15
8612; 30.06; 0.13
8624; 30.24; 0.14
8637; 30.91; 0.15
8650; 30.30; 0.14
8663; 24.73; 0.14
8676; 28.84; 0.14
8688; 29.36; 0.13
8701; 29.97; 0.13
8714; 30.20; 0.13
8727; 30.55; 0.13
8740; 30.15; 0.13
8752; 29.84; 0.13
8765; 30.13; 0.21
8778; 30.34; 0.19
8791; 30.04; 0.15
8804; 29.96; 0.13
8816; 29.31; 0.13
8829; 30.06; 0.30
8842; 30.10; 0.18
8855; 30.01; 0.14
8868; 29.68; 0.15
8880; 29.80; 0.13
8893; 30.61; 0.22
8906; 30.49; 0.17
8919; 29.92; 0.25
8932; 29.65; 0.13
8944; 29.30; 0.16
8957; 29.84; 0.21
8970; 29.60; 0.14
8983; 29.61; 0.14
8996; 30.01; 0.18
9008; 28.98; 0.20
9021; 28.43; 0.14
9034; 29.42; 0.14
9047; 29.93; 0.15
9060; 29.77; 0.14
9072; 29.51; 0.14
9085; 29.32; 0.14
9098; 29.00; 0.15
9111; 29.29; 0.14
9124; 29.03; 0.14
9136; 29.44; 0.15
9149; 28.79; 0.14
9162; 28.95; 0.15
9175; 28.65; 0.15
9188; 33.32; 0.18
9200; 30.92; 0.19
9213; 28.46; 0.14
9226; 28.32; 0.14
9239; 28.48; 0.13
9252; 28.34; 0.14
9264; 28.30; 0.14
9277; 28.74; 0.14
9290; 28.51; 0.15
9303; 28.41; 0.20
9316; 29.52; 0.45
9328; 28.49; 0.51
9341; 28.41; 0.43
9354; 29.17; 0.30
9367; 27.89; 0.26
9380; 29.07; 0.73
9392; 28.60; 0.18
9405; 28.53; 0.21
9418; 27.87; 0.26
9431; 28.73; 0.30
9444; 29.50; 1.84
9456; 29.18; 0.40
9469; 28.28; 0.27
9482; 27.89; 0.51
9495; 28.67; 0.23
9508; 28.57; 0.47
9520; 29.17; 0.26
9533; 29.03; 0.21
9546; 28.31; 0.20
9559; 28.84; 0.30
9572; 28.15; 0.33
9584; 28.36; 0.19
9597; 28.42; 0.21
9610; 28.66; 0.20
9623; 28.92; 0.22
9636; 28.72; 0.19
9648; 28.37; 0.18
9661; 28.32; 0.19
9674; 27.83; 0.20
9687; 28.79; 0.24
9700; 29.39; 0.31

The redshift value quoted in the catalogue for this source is 0.00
